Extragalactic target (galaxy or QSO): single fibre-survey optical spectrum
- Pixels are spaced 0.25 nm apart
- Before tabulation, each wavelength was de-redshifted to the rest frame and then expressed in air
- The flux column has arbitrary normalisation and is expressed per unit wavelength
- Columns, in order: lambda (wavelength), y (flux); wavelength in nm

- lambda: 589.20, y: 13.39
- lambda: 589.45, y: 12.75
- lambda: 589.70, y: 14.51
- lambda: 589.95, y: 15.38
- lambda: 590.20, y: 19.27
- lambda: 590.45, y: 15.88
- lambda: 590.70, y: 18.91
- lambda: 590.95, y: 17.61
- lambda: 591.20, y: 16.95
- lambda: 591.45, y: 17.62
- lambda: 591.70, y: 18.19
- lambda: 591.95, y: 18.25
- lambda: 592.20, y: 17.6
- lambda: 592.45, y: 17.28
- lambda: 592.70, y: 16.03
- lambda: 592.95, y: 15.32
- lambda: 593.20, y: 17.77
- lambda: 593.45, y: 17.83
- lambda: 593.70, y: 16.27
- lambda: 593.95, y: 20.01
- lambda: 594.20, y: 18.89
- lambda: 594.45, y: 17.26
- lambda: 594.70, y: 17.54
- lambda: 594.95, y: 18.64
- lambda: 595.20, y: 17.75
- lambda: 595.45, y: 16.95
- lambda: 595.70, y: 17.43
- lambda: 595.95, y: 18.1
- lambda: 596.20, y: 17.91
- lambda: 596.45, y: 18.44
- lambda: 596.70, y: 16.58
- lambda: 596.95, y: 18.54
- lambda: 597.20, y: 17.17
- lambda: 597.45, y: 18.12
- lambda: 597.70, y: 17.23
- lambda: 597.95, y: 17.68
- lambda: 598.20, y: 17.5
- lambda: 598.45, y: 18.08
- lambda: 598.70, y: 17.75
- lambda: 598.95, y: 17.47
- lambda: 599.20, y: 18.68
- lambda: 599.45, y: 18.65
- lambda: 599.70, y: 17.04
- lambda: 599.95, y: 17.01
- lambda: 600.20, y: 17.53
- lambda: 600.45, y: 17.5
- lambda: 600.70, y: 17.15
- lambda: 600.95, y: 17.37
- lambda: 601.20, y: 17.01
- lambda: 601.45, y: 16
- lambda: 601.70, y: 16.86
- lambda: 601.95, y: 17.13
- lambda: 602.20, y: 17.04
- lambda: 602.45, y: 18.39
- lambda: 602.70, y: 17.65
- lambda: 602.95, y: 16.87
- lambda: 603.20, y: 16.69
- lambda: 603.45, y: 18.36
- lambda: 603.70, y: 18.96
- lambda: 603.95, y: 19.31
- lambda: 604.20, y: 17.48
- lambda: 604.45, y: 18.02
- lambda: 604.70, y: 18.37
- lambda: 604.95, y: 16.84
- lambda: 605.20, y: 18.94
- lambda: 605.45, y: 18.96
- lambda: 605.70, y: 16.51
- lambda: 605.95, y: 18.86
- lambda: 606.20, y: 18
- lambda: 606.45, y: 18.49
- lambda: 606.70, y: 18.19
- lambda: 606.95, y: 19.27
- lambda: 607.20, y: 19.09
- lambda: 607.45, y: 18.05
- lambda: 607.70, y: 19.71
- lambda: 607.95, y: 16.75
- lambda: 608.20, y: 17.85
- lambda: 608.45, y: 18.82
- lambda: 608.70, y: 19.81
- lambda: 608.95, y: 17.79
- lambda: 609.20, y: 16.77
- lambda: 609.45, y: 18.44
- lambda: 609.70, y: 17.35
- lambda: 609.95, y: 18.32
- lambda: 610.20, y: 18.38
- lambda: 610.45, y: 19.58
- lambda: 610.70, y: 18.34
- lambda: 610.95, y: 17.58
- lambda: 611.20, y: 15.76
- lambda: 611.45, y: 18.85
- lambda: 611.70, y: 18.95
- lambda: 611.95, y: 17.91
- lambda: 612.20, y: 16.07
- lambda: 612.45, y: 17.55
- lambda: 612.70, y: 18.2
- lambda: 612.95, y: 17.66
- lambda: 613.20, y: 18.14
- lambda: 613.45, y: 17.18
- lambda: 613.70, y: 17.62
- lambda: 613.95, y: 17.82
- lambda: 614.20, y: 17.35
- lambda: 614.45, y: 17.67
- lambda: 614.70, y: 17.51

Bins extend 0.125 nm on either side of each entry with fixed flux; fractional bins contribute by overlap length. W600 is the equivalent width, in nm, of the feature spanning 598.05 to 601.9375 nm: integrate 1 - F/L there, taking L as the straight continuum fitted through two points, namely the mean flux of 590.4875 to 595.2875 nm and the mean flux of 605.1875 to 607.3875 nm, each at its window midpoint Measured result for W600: 0.14 nm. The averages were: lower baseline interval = 17.6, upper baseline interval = 18.4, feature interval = 17.4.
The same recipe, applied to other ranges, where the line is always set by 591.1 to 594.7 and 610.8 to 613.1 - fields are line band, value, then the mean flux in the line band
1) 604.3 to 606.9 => -0.08 nm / 18.1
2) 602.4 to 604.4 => -0.04 nm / 17.9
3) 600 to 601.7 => 0.05 nm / 17.1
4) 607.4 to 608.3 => -0.03 nm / 18.1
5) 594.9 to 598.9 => -0.04 nm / 17.7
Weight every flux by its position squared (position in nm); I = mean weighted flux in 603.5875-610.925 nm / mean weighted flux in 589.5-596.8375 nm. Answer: 1.10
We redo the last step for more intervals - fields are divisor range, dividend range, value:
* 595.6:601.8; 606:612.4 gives 1.07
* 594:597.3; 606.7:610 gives 1.07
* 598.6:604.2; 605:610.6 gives 1.07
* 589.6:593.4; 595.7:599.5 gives 1.06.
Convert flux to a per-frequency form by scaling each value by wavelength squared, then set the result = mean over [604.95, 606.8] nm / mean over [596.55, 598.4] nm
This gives 1.06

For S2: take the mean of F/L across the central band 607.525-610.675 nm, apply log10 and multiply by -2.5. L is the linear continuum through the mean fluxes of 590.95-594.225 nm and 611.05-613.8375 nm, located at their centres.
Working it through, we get -0.04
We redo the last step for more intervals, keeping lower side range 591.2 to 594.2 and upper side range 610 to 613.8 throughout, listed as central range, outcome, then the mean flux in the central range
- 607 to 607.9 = -0.06 mag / 18.8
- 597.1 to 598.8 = 0.00 mag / 17.7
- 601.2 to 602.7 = 0.03 mag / 17.1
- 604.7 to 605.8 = -0.01 mag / 17.9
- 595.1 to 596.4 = -0.01 mag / 17.7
